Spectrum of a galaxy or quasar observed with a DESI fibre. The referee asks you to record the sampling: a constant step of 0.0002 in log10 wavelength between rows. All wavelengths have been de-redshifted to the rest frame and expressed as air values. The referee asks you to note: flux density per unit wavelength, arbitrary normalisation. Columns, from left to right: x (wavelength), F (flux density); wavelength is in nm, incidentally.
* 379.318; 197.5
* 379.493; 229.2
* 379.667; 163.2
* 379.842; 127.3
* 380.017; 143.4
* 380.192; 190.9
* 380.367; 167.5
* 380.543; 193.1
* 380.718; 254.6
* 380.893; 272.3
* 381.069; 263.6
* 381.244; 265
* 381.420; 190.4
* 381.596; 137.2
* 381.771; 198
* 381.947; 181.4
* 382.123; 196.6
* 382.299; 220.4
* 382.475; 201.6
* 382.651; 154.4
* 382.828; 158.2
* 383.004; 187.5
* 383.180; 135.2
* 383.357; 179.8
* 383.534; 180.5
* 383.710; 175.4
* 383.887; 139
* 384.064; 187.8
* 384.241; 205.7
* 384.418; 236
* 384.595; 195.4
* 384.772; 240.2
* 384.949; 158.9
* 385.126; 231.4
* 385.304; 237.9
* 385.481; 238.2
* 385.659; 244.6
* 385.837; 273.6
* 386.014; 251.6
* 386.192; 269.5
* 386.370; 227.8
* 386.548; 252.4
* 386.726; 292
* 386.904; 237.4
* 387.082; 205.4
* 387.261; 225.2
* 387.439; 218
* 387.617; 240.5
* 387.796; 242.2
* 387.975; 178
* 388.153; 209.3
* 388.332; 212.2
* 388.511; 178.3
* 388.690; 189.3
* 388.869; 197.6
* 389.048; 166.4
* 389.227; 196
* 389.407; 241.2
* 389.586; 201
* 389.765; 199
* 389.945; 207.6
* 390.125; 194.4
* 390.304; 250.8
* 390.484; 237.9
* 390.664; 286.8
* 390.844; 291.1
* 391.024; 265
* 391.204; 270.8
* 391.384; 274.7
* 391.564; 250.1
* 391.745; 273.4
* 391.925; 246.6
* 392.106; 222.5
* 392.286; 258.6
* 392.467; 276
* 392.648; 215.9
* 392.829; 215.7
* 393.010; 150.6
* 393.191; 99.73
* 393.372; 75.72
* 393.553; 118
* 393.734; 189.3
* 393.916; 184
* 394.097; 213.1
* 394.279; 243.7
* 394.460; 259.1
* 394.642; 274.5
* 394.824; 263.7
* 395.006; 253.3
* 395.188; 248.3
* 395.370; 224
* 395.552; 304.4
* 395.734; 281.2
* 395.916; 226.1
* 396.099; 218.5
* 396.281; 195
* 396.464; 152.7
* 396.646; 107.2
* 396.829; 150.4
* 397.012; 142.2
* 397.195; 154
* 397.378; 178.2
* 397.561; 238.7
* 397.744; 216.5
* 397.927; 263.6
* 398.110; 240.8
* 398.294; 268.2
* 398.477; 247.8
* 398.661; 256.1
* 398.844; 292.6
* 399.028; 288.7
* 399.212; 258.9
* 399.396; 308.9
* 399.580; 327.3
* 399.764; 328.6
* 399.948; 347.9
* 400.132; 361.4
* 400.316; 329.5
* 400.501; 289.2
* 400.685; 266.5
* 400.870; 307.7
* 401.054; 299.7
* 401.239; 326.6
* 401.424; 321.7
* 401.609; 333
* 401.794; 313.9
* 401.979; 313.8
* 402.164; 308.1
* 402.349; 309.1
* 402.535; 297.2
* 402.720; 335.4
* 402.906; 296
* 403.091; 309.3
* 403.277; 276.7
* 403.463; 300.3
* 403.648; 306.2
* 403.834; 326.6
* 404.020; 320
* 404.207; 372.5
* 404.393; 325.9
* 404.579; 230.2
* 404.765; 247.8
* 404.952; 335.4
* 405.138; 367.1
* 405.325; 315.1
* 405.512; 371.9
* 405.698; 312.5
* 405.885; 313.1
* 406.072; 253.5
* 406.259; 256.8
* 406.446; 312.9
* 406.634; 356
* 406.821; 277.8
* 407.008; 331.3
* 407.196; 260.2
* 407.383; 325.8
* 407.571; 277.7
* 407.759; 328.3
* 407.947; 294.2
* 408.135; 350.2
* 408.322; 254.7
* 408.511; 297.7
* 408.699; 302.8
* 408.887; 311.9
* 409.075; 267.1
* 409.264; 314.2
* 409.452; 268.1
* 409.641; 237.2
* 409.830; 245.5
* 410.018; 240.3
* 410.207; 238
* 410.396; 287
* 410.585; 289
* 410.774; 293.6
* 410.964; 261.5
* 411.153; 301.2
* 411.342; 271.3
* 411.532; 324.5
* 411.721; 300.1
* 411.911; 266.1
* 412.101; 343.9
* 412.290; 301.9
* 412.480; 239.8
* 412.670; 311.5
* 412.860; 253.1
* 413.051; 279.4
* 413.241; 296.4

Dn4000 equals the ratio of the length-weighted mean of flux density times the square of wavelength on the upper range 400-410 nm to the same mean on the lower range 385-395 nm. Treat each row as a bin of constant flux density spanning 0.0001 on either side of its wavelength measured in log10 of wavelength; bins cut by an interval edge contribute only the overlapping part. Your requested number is 1.5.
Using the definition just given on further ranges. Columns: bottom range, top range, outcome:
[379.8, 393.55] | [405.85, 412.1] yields 1.52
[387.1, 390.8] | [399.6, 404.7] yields 1.56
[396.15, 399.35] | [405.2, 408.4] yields 1.48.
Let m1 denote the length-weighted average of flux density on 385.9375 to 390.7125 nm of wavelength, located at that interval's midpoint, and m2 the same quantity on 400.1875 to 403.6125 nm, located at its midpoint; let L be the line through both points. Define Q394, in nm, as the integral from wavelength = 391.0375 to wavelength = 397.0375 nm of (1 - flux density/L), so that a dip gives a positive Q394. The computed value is 0.96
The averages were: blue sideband 222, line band 216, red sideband 308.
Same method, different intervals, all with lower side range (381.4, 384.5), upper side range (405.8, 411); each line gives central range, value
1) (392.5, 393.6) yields 0.341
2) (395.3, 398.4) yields 0.383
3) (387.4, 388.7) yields -0.045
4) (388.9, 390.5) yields 0.005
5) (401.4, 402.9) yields -0.308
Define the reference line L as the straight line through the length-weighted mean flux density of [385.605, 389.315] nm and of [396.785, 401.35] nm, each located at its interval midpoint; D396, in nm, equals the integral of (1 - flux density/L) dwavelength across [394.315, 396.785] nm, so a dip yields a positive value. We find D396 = 0.24 nm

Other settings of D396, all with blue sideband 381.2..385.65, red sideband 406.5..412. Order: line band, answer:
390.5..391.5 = -0.237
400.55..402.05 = -0.290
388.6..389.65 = 0.079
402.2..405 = -0.392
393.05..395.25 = 0.316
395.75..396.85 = 0.260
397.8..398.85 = -0.038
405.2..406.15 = -0.139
